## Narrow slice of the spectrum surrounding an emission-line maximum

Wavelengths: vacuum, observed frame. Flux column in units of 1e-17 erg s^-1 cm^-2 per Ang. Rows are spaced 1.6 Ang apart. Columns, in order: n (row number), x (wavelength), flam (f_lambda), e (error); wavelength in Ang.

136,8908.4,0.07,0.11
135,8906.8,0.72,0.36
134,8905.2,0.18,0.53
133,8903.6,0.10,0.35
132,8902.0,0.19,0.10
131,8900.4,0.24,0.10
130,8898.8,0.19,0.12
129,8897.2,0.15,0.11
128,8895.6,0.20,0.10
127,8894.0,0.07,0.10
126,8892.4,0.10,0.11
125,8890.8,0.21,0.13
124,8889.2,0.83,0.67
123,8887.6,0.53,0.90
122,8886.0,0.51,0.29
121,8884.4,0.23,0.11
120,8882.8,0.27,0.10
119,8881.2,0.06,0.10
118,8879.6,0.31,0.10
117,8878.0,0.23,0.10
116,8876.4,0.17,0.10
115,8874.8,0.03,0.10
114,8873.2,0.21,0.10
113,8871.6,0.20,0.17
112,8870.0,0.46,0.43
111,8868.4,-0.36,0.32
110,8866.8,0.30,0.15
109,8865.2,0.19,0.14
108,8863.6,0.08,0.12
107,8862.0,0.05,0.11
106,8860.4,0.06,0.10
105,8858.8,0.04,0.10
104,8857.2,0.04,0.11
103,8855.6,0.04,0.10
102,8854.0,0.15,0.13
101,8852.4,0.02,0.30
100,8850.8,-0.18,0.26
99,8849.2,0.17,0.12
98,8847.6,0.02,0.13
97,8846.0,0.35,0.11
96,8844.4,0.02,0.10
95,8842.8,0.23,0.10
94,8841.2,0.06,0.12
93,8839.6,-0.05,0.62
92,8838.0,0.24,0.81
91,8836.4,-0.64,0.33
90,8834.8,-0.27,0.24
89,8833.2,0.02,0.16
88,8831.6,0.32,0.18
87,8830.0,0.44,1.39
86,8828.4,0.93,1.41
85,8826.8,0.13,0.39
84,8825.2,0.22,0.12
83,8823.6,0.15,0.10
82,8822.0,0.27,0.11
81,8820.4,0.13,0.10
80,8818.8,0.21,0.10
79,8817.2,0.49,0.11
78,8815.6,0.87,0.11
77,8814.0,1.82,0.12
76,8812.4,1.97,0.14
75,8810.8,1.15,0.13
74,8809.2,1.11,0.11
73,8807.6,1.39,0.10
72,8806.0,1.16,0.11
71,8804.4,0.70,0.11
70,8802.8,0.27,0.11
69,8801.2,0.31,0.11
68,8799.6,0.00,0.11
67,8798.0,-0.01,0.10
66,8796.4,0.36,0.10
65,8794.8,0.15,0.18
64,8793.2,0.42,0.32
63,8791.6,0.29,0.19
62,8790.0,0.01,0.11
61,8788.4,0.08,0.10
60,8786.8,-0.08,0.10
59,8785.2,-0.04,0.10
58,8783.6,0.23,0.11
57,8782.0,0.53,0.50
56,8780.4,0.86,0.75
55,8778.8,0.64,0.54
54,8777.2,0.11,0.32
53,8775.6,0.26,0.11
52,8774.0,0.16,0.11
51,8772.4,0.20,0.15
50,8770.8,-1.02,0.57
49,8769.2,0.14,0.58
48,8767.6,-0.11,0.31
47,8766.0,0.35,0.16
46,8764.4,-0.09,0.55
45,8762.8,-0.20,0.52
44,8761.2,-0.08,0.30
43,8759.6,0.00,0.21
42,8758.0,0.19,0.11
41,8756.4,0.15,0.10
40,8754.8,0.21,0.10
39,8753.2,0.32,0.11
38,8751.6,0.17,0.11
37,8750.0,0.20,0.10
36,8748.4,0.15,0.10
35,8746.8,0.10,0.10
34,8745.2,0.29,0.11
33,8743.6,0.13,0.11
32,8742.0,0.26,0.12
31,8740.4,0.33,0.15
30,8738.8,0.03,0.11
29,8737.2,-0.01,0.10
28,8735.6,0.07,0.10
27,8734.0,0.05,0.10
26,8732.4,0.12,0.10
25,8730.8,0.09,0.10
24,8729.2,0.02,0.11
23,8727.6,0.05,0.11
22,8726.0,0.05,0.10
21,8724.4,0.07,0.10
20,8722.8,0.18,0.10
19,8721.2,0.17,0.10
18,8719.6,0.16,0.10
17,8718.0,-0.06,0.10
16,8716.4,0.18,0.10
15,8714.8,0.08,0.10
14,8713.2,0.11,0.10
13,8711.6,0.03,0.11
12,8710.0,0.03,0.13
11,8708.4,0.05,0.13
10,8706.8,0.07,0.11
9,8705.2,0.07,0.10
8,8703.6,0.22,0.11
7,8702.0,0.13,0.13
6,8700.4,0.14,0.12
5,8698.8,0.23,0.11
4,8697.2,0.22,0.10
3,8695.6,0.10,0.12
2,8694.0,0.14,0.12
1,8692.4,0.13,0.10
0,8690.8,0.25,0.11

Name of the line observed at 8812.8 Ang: [O II] 3727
